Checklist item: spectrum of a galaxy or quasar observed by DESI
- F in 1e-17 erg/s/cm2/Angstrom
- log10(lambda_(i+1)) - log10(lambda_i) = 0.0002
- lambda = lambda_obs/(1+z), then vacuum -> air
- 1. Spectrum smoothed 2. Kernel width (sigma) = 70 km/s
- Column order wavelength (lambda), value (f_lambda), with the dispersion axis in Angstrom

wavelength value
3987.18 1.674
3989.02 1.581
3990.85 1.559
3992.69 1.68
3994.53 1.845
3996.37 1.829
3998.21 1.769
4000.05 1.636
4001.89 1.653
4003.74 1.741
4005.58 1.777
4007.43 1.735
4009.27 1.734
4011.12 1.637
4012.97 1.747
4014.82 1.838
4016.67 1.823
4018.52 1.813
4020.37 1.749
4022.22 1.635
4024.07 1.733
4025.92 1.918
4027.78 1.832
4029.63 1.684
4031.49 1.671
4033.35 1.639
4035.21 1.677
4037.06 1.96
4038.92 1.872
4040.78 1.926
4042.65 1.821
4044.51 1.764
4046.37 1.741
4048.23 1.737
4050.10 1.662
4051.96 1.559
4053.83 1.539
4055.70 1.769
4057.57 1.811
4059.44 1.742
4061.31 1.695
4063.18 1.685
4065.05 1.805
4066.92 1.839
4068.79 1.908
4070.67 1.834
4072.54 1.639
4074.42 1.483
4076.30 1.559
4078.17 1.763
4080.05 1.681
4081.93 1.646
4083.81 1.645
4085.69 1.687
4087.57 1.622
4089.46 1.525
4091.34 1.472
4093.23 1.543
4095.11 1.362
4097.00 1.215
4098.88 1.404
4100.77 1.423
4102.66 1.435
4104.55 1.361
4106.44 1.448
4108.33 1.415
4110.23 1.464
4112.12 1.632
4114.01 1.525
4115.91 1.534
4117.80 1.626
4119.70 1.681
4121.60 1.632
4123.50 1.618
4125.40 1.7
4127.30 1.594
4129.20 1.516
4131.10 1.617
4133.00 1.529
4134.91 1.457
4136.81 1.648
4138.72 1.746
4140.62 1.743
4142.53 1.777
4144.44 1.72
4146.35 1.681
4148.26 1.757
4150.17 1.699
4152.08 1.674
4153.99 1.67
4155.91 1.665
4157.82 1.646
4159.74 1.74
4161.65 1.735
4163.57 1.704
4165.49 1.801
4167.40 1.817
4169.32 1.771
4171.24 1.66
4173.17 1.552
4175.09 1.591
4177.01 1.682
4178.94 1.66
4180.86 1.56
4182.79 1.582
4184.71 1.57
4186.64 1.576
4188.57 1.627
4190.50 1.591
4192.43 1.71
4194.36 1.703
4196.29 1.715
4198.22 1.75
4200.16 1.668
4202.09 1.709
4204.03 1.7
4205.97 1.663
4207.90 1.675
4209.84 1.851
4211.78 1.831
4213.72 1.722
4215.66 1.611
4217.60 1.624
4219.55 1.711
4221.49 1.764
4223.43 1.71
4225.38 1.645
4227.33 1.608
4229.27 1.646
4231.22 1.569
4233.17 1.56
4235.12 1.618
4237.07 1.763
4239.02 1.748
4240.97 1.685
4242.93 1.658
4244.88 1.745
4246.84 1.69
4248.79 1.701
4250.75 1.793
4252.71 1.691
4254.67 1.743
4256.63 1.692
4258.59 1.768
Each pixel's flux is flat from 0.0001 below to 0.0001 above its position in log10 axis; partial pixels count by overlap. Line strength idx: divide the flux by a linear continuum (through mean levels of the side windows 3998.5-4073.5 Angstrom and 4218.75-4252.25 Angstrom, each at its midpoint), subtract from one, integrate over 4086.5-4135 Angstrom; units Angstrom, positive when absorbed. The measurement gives 5.9 Angstrom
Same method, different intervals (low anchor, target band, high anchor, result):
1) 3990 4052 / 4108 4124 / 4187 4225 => 1.4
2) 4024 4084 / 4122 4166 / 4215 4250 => 0.9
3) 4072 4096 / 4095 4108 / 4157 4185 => 1.8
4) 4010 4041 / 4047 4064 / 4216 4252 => 0.7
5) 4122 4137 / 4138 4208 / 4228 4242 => -3.1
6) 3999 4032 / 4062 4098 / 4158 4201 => 1.9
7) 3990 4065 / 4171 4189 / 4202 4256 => 1.1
